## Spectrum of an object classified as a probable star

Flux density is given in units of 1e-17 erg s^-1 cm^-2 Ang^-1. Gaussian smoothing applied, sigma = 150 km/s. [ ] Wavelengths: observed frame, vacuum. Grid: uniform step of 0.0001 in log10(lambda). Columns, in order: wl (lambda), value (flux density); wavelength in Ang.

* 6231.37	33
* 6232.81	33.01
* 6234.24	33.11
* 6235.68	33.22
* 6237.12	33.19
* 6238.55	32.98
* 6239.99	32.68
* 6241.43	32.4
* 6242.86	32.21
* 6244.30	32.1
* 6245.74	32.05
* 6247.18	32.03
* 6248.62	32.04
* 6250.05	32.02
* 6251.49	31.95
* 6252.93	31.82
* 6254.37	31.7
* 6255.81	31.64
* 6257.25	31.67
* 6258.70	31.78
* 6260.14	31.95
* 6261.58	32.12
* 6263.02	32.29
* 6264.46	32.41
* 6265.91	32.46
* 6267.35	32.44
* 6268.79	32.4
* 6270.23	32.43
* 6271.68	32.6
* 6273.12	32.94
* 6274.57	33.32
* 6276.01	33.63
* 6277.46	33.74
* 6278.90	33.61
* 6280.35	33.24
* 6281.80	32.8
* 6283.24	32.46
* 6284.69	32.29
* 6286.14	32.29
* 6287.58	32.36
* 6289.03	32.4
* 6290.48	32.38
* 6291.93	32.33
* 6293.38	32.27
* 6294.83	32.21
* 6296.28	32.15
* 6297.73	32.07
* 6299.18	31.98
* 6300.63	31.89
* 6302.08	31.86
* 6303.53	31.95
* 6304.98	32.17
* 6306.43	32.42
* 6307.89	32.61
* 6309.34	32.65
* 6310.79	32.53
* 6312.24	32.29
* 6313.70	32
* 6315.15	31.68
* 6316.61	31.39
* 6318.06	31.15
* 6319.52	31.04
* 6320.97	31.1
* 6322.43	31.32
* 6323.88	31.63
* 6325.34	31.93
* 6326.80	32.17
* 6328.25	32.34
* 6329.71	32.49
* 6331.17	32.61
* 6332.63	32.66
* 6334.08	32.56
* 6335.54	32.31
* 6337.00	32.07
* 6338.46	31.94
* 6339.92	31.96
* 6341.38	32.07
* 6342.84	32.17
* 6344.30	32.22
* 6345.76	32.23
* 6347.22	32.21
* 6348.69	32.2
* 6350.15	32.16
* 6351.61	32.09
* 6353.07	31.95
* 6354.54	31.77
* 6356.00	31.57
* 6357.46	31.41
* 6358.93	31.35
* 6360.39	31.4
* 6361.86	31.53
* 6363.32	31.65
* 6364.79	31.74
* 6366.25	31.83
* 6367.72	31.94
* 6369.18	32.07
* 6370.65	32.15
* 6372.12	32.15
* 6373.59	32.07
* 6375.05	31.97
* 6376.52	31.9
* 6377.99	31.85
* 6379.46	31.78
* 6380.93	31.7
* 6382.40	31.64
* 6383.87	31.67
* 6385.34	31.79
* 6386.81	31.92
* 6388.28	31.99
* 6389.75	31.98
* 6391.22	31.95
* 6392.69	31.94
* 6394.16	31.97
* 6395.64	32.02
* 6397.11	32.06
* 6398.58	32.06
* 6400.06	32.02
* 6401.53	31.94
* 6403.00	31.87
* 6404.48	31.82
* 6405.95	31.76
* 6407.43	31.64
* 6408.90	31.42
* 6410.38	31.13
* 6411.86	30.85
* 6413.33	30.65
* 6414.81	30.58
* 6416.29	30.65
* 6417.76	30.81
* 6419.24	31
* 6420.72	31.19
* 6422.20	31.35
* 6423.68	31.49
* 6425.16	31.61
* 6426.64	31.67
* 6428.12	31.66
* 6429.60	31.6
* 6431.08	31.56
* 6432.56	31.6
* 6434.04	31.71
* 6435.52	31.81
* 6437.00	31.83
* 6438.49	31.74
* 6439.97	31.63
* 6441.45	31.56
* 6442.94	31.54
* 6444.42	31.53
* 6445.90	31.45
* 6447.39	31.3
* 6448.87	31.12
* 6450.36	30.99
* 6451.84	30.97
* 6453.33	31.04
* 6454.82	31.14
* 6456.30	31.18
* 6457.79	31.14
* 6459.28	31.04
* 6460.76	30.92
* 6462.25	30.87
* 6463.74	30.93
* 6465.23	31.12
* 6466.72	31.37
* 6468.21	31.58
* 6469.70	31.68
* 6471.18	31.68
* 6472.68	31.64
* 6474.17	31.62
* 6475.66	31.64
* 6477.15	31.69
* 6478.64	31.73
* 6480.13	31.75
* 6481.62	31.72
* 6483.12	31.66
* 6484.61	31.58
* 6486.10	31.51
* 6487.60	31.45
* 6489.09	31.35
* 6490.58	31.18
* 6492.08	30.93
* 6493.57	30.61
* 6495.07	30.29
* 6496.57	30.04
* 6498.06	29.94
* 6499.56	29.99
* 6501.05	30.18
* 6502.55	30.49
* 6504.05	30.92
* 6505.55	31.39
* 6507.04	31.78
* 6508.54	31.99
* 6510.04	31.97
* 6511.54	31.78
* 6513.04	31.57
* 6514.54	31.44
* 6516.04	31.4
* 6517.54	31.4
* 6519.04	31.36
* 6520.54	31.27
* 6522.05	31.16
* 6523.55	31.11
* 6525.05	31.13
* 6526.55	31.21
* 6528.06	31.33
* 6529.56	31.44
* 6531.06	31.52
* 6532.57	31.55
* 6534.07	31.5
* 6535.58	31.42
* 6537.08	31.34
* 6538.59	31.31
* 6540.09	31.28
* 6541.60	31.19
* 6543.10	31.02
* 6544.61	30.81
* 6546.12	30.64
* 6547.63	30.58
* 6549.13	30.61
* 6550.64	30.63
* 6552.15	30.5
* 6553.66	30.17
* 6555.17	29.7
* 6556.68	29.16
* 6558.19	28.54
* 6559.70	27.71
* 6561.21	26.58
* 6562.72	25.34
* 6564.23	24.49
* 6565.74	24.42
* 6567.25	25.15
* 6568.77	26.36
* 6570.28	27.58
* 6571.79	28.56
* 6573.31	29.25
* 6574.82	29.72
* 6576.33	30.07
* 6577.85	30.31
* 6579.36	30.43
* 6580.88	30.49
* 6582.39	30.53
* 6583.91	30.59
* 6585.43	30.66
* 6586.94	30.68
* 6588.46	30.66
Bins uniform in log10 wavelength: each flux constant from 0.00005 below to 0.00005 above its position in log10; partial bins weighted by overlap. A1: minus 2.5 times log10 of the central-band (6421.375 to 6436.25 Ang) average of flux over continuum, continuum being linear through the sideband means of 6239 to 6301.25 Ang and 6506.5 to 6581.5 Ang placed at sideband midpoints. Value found -0.02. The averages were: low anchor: 32.4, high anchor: 30.1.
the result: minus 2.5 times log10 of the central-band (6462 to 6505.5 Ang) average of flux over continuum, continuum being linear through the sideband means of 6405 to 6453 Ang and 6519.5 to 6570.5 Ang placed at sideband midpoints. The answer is -0.02 mag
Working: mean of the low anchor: 31.4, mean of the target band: 31.1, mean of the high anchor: 29.7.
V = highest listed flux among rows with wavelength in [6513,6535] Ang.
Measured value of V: 31.57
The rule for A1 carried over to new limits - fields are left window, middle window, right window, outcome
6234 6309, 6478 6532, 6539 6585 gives -0.05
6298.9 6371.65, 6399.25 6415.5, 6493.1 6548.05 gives 0.01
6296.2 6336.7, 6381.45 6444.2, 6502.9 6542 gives 0.01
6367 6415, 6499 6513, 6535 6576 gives -0.05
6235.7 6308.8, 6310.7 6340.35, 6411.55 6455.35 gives 0.00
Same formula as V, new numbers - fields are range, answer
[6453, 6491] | 31.75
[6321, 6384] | 32.66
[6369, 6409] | 32.15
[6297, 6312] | 32.65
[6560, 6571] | 27.58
